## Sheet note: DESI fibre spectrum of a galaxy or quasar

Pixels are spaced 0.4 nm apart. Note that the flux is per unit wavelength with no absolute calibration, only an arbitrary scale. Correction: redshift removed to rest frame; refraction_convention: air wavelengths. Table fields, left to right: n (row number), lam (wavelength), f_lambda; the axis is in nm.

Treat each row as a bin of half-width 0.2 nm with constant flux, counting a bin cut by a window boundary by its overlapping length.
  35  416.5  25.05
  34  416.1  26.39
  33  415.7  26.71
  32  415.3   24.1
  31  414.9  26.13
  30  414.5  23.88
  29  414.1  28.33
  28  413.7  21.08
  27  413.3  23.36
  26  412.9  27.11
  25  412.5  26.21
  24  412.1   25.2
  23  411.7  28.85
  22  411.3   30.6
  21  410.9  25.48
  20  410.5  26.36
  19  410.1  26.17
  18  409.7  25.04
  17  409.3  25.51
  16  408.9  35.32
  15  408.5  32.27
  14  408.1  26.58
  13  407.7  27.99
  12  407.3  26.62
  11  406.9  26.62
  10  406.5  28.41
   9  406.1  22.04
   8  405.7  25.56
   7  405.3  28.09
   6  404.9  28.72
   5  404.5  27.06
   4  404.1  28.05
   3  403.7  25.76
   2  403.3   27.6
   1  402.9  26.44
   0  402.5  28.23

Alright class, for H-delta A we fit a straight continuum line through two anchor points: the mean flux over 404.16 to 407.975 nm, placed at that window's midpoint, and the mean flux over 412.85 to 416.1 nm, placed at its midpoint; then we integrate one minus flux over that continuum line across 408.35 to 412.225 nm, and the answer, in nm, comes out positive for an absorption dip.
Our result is -0.32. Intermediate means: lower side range 26.8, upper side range 25.1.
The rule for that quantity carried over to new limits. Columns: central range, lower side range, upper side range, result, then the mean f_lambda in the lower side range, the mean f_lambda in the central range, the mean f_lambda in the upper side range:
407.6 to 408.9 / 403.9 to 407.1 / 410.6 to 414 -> -0.17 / 26.8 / 30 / 26.1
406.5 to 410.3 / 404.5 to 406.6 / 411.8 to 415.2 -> -0.29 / 26.5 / 28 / 25.2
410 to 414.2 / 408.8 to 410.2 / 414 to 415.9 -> 0.08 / 27.6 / 26.2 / 25.7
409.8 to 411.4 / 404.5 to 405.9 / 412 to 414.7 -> -0.06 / 27.4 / 26.8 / 25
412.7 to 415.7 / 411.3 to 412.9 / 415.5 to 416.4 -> 0.20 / 27.3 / 25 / 26.4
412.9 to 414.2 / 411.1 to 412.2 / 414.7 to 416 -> 0.13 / 28.5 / 24.4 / 25.7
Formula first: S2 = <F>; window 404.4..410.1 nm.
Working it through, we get 27.5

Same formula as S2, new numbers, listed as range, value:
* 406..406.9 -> 25.9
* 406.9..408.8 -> 28.5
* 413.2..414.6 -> 24.2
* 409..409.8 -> 26.6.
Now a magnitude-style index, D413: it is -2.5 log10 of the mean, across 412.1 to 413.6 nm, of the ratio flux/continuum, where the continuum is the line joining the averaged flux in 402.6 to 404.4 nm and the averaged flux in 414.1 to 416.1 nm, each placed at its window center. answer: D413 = 0.03 mag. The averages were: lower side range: 27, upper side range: 25.6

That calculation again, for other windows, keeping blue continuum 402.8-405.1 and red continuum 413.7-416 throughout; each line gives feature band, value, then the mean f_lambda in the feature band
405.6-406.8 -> 0.06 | 25.4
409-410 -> 0.00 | 26.4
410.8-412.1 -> -0.08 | 28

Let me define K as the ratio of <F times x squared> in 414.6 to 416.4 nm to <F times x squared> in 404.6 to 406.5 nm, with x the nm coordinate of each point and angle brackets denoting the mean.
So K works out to 1.0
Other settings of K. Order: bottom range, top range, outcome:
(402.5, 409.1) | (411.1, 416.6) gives 0.97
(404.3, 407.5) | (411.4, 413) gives 1.05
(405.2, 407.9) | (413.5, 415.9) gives 0.99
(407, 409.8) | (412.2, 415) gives 0.90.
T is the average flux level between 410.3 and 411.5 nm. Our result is 27.5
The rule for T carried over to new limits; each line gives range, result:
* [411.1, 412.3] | 28.2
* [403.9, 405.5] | 28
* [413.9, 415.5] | 25.6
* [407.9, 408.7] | 29.4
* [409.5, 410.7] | 25.9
